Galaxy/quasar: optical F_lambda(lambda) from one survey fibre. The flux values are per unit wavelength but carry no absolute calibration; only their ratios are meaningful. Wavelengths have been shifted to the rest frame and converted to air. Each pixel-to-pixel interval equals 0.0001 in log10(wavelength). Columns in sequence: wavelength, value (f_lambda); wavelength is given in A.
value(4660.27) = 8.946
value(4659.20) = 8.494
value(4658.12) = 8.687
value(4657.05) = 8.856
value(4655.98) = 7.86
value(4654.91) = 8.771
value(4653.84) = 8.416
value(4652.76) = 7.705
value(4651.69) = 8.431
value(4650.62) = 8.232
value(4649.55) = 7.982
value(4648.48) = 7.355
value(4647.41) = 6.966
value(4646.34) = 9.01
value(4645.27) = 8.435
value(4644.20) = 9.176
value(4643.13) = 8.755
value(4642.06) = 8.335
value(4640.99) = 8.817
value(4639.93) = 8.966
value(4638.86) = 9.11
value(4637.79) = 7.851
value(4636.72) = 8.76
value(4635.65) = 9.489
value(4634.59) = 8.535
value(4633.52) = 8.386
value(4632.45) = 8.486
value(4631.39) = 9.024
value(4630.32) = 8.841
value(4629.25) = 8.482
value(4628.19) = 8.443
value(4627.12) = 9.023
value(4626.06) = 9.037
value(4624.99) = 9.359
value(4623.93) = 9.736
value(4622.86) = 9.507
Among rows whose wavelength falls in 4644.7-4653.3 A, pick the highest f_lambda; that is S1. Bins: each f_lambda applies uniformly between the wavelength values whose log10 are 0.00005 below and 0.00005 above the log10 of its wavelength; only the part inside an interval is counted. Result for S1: 9.01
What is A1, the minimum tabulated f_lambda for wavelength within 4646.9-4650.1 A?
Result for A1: 6.966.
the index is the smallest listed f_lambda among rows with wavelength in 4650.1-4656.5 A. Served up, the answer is 7.705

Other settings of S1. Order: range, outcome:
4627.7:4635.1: 9.024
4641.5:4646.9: 9.176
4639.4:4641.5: 8.966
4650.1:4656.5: 8.771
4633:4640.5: 9.489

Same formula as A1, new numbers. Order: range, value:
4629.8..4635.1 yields 8.386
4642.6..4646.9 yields 8.435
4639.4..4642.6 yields 8.335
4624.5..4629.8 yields 8.443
